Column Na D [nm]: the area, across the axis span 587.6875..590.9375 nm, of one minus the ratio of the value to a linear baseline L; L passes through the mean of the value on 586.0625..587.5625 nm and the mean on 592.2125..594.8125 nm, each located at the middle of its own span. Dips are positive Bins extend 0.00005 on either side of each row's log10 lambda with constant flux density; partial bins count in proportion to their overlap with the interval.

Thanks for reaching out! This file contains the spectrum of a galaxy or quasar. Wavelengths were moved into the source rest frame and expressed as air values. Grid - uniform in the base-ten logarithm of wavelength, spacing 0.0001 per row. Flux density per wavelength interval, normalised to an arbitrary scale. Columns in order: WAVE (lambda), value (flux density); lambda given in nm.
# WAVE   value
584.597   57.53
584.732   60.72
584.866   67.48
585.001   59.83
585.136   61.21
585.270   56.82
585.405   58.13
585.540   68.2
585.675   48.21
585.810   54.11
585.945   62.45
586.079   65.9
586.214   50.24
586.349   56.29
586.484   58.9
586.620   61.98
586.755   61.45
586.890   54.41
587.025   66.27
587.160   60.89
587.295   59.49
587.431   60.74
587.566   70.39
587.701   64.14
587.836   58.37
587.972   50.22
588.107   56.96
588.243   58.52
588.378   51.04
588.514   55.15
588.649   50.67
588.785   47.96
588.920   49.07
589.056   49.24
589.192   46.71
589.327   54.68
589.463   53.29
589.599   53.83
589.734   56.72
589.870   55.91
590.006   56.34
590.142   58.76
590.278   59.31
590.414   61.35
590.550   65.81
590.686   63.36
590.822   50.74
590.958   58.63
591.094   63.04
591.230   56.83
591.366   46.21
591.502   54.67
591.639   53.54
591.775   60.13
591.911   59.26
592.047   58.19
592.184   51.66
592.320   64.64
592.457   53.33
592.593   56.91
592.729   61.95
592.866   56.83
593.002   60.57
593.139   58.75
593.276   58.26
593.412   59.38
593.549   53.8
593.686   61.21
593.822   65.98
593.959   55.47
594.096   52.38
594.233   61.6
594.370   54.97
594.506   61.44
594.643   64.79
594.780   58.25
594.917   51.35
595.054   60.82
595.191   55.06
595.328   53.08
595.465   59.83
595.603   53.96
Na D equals 0.23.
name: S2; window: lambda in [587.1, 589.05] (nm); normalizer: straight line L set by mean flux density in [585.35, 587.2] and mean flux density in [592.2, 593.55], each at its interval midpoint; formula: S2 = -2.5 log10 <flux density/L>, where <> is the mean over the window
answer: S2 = 0.05 mag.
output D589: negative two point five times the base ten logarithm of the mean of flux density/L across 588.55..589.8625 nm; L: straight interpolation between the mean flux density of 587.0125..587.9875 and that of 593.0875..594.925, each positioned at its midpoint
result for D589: 0.18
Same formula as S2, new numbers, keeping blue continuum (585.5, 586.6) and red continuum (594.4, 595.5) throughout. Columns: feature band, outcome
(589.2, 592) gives 0.02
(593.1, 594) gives -0.02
